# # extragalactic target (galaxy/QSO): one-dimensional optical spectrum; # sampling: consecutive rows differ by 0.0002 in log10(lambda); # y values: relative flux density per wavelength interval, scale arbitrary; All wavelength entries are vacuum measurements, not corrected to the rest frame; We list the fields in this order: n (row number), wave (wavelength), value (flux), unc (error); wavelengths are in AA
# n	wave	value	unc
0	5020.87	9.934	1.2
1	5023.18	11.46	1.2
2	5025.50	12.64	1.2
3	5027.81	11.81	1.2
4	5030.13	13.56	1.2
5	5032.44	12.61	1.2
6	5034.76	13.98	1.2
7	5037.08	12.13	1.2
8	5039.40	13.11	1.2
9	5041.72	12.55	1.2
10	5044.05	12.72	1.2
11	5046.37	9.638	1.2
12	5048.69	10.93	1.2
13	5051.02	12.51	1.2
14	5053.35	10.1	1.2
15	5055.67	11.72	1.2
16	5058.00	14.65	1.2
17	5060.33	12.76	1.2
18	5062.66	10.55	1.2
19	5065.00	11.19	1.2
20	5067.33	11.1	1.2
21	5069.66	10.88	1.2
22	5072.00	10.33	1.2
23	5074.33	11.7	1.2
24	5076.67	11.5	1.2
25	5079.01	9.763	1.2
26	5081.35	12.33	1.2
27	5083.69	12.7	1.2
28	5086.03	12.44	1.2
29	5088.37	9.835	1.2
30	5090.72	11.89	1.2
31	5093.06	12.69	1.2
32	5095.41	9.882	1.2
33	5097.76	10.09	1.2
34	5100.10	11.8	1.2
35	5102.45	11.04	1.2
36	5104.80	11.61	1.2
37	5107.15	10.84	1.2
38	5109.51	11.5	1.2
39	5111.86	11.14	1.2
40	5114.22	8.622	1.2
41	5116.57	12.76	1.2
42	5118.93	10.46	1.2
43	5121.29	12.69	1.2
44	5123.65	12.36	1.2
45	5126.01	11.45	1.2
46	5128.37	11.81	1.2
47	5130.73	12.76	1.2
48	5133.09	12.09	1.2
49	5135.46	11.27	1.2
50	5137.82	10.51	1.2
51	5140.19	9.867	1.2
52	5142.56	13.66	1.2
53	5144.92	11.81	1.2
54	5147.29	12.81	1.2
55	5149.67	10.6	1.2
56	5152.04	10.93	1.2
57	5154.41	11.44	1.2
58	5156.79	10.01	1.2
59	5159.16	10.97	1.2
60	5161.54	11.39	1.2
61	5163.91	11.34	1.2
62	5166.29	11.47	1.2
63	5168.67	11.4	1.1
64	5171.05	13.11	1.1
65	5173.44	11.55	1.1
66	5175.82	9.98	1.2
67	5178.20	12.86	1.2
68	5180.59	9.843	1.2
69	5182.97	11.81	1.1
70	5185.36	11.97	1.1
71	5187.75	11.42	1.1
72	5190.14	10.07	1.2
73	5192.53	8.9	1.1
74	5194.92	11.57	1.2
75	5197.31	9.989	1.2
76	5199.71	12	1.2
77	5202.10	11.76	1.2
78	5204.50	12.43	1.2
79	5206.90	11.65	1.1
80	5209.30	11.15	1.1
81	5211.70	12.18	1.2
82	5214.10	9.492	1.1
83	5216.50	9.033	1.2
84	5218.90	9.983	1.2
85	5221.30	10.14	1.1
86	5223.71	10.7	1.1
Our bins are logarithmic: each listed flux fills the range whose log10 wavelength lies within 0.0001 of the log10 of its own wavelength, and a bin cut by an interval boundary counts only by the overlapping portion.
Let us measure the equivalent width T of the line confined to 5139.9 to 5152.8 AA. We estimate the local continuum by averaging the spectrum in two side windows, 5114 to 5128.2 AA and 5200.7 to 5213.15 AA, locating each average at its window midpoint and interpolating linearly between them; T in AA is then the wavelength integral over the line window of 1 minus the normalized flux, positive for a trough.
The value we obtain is -0.1 AA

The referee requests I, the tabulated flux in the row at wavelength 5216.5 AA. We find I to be 9.033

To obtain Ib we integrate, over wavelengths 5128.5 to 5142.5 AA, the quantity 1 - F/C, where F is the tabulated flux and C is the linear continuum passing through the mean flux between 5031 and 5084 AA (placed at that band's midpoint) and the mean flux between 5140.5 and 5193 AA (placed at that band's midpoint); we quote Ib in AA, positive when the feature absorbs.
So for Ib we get -0.1 AA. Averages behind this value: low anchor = 11.8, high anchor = 11.3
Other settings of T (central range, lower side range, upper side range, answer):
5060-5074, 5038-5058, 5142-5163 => 0.83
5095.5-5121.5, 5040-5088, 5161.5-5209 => 1.04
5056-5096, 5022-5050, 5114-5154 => 1.45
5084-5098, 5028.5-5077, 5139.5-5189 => 0.54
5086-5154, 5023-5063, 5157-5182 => 1.67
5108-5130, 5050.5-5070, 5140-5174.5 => 0.32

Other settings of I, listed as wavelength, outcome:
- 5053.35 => 10.1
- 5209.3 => 11.15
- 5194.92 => 11.57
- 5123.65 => 12.36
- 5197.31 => 9.989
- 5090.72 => 11.89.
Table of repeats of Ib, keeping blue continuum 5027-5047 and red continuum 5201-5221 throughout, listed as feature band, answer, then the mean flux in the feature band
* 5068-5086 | 1.2 AA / 11.4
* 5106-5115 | 0.9 AA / 10.6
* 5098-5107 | 0.5 AA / 11.3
